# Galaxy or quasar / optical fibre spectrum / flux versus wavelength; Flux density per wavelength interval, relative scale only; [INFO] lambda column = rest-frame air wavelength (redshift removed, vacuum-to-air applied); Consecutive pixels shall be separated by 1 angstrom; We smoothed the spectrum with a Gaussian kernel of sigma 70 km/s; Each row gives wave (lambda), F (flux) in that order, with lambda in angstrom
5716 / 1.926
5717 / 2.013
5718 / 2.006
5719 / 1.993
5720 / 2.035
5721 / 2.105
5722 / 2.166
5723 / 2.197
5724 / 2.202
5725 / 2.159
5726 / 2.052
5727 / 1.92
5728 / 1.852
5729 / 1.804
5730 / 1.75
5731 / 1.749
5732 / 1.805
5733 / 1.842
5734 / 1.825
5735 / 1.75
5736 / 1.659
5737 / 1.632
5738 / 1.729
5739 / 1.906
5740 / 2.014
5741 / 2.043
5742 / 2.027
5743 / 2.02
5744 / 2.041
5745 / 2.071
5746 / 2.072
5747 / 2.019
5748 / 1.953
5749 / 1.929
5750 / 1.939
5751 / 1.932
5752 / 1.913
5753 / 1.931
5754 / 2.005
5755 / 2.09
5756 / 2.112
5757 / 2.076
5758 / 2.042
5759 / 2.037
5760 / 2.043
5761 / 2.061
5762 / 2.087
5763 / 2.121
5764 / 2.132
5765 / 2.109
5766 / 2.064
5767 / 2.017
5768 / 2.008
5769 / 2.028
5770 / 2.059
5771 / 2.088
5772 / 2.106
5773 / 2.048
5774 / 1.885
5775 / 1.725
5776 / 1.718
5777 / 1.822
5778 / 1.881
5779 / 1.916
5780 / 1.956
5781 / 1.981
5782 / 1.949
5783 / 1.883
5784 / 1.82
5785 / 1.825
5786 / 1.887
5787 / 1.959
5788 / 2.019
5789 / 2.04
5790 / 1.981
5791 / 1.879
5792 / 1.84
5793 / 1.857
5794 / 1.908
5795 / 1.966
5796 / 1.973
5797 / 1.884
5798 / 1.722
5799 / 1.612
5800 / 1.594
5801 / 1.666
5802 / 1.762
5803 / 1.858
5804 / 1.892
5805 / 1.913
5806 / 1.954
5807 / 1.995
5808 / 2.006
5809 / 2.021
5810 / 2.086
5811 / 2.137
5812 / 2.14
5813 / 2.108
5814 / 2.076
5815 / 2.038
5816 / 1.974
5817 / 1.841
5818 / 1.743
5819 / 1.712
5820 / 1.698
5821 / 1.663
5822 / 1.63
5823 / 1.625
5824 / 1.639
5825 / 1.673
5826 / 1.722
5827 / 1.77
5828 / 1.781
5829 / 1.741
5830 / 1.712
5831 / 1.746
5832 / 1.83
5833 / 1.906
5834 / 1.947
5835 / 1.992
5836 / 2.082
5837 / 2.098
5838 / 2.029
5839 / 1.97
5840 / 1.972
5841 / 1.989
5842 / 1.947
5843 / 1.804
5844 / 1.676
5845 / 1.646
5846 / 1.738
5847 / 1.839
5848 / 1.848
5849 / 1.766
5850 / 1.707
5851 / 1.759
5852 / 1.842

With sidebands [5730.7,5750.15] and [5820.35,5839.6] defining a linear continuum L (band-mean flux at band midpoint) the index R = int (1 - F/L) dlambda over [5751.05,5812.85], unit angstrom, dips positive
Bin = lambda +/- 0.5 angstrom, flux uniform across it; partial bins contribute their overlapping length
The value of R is -2.96 angstrom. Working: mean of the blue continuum 1.9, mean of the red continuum 1.82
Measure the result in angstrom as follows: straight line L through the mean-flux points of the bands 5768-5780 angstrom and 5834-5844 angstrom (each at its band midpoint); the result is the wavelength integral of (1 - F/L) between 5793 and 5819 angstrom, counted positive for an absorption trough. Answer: 0.6 angstrom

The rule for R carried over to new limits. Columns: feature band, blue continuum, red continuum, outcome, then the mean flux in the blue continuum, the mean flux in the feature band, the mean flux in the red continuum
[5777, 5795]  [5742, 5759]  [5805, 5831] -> 0.14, 2.01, 1.92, 1.86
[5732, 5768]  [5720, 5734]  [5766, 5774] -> 0.55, 1.97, 1.98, 2.04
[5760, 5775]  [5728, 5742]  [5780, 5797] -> -1.32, 1.82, 2.05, 1.92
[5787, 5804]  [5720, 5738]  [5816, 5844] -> 0.01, 1.91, 1.85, 1.82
